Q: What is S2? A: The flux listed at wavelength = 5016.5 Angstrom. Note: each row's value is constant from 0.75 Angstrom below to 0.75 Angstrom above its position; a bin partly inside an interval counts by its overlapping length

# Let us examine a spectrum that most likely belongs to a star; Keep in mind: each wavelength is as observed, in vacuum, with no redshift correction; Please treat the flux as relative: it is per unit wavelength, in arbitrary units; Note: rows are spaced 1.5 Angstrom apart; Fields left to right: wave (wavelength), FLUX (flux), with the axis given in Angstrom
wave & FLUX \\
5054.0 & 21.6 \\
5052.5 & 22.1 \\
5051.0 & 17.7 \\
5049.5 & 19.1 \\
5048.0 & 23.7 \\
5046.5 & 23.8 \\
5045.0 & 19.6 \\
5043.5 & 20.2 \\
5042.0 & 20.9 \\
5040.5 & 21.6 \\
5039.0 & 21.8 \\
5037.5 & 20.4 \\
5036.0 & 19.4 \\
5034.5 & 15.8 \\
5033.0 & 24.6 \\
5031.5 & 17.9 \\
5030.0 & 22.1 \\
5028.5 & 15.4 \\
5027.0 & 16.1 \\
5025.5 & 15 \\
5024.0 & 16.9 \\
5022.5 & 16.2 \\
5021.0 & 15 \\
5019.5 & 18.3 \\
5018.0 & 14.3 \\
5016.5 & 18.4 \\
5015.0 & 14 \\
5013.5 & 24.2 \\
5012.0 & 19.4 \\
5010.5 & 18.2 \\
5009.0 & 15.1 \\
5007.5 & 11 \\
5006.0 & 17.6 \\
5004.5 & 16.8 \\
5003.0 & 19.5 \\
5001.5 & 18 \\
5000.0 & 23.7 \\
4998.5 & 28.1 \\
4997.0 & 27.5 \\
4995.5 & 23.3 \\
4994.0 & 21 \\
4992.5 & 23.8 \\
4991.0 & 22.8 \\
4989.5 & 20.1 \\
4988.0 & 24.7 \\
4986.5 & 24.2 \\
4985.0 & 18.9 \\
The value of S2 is 18.4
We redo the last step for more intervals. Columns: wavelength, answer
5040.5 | 21.6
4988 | 24.7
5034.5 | 15.8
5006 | 17.6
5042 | 20.9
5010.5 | 18.2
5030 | 22.1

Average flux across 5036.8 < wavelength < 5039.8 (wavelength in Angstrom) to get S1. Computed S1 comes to 21.1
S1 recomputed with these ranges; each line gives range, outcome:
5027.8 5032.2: 18.5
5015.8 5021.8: 16.5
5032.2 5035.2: 20.2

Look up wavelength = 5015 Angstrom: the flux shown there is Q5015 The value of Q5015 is 14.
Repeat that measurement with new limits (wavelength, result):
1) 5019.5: 18.3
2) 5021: 15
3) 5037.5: 20.4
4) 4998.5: 28.1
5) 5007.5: 11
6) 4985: 18.9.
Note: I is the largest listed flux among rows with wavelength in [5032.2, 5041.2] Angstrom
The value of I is 24.6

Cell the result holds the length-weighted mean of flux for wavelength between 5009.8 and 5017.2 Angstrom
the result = 18.8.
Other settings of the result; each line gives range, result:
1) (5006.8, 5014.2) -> 17.6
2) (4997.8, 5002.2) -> 23.3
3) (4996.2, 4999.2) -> 27.7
